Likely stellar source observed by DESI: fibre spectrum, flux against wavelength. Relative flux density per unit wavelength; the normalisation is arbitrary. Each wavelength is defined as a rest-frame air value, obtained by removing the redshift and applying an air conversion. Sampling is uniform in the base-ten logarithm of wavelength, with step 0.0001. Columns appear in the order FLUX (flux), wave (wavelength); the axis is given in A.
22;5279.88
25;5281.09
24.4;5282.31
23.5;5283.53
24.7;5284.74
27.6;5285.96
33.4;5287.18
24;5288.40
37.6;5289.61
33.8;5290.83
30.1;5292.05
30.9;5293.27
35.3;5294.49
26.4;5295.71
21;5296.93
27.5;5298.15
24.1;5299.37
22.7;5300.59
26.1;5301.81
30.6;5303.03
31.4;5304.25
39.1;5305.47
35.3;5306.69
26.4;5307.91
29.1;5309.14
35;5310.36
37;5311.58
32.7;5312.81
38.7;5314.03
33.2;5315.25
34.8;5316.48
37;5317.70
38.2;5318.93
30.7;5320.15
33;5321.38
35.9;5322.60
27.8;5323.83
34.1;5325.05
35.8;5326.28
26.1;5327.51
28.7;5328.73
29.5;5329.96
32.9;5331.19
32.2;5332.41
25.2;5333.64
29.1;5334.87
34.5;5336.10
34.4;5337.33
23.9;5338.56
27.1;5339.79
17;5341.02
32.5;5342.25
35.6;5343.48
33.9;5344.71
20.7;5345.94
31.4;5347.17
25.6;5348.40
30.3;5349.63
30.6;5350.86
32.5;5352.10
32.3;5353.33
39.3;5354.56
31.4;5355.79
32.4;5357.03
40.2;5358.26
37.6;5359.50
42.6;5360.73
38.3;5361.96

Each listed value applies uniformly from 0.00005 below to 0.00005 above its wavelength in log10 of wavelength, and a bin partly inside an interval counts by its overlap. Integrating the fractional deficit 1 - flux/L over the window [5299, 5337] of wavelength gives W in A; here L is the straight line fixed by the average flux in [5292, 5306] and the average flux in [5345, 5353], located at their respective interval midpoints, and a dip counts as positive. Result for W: -4.2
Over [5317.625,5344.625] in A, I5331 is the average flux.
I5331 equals 30.9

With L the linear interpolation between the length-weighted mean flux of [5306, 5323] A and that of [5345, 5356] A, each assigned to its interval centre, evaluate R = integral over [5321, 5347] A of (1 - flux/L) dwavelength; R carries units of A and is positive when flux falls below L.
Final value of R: 1.8 A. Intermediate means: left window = 34.1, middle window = 30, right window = 30.5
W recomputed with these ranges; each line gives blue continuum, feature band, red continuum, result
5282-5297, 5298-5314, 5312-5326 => 0.5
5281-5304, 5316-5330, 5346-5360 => -1.2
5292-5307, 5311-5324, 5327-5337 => -2.2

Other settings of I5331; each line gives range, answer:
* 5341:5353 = 29.7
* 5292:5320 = 31.4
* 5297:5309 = 28.9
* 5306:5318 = 33.9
